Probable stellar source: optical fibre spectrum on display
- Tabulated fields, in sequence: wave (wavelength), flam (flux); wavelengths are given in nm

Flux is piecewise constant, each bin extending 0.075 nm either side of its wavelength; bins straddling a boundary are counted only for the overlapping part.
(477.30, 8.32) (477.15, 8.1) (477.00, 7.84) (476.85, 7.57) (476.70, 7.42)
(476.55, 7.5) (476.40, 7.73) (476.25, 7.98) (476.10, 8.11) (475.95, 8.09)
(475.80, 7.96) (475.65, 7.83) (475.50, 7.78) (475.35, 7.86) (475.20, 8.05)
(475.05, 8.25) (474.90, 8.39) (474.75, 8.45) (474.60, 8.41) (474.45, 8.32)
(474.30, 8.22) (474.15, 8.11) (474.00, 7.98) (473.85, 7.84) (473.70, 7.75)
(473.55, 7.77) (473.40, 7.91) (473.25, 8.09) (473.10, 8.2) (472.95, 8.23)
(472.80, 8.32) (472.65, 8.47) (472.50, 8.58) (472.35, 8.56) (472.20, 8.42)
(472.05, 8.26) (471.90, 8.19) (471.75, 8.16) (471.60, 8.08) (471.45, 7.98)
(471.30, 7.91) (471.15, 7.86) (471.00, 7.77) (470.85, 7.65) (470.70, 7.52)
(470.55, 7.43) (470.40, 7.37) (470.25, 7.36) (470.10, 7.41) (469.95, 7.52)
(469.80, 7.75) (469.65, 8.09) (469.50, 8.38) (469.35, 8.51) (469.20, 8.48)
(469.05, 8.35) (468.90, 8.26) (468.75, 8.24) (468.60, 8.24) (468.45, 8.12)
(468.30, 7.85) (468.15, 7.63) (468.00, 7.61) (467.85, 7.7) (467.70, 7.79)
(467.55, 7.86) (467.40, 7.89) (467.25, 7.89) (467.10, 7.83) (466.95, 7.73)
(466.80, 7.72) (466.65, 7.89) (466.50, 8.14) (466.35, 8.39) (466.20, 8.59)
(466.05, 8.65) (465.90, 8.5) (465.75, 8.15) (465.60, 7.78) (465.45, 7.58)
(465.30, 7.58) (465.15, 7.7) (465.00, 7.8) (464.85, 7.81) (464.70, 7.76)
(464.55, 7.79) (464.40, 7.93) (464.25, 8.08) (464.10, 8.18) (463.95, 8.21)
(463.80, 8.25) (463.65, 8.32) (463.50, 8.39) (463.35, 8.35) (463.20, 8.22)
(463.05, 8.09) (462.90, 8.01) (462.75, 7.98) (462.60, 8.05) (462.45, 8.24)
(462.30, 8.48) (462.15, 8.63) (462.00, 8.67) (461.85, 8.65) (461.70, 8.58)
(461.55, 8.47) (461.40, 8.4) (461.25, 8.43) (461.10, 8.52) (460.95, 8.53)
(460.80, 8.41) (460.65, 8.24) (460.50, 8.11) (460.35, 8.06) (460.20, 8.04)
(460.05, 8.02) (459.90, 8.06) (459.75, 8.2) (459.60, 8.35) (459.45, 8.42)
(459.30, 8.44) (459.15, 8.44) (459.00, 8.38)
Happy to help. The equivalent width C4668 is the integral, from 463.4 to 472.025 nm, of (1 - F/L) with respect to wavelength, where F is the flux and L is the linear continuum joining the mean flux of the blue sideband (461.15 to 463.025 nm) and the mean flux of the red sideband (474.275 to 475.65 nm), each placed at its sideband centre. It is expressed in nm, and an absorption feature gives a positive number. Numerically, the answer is 0.34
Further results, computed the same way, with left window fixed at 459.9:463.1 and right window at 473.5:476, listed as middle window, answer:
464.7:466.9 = 0.060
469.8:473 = 0.070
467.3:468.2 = 0.048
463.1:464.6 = 0.016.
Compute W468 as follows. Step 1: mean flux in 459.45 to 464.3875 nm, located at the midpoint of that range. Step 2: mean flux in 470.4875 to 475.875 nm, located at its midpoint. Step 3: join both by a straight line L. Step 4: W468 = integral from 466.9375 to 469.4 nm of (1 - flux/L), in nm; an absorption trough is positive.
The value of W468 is 0.050 nm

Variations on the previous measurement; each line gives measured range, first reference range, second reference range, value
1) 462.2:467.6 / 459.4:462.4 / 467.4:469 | 0.049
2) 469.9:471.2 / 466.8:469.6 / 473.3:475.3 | 0.083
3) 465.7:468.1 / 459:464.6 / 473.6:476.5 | 0.052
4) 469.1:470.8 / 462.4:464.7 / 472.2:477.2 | 0.058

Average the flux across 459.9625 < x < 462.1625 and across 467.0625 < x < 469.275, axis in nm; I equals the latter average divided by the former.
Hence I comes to 1.0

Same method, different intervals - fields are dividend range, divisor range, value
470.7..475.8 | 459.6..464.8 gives 0.98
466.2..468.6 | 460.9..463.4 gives 0.94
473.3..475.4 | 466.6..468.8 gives 1.03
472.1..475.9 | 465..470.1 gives 1.02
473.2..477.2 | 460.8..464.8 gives 0.96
